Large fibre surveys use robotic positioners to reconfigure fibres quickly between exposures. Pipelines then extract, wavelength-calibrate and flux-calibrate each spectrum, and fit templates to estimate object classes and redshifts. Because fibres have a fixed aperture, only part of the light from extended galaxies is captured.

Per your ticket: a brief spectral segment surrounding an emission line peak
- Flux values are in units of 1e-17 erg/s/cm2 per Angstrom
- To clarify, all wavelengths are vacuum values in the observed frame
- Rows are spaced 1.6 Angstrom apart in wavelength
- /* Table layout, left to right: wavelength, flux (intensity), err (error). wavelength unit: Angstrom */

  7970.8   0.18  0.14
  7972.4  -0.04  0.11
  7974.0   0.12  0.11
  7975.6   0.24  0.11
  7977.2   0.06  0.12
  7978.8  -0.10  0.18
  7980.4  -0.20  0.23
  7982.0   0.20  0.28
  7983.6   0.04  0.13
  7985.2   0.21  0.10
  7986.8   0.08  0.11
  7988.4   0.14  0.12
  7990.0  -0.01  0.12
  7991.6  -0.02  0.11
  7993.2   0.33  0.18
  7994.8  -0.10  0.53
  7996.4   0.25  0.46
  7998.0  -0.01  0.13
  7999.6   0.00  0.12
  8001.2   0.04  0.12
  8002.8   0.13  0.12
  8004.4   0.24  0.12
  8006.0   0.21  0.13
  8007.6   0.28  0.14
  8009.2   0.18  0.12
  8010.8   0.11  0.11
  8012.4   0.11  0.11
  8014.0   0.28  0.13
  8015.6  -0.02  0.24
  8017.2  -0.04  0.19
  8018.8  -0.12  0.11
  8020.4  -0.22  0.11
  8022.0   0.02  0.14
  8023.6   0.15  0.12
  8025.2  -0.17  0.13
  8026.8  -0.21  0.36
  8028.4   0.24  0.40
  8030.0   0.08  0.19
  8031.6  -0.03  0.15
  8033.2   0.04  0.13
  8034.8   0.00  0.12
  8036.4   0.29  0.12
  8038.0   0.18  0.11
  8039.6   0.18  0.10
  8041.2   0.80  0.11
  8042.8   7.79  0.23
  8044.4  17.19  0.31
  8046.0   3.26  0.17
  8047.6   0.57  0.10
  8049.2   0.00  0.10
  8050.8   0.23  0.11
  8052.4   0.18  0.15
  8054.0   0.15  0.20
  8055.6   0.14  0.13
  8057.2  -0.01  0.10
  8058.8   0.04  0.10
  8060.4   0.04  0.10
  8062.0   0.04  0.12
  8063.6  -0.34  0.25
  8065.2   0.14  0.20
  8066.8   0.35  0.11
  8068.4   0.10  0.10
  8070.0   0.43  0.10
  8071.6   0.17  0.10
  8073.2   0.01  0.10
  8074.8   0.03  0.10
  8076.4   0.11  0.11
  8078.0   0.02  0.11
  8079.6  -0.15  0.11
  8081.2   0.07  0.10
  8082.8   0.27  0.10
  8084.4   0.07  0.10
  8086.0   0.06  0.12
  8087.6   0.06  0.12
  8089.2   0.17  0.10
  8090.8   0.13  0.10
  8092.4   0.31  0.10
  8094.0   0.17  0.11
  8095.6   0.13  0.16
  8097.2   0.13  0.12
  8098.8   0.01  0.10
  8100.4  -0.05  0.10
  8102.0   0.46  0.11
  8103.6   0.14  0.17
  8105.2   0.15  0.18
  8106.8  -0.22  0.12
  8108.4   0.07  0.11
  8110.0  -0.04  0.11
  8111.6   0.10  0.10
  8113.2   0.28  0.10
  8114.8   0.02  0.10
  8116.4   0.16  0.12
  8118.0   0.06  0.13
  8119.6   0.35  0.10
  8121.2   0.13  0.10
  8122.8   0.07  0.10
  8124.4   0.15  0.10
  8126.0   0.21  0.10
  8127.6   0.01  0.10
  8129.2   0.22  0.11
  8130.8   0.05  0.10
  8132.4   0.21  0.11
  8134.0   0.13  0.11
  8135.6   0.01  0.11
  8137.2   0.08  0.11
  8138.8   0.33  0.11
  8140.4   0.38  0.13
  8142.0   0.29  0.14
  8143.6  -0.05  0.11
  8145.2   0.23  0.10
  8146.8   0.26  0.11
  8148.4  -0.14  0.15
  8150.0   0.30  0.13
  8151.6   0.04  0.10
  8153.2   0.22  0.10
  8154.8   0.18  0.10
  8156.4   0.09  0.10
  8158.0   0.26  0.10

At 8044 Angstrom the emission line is H-alpha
